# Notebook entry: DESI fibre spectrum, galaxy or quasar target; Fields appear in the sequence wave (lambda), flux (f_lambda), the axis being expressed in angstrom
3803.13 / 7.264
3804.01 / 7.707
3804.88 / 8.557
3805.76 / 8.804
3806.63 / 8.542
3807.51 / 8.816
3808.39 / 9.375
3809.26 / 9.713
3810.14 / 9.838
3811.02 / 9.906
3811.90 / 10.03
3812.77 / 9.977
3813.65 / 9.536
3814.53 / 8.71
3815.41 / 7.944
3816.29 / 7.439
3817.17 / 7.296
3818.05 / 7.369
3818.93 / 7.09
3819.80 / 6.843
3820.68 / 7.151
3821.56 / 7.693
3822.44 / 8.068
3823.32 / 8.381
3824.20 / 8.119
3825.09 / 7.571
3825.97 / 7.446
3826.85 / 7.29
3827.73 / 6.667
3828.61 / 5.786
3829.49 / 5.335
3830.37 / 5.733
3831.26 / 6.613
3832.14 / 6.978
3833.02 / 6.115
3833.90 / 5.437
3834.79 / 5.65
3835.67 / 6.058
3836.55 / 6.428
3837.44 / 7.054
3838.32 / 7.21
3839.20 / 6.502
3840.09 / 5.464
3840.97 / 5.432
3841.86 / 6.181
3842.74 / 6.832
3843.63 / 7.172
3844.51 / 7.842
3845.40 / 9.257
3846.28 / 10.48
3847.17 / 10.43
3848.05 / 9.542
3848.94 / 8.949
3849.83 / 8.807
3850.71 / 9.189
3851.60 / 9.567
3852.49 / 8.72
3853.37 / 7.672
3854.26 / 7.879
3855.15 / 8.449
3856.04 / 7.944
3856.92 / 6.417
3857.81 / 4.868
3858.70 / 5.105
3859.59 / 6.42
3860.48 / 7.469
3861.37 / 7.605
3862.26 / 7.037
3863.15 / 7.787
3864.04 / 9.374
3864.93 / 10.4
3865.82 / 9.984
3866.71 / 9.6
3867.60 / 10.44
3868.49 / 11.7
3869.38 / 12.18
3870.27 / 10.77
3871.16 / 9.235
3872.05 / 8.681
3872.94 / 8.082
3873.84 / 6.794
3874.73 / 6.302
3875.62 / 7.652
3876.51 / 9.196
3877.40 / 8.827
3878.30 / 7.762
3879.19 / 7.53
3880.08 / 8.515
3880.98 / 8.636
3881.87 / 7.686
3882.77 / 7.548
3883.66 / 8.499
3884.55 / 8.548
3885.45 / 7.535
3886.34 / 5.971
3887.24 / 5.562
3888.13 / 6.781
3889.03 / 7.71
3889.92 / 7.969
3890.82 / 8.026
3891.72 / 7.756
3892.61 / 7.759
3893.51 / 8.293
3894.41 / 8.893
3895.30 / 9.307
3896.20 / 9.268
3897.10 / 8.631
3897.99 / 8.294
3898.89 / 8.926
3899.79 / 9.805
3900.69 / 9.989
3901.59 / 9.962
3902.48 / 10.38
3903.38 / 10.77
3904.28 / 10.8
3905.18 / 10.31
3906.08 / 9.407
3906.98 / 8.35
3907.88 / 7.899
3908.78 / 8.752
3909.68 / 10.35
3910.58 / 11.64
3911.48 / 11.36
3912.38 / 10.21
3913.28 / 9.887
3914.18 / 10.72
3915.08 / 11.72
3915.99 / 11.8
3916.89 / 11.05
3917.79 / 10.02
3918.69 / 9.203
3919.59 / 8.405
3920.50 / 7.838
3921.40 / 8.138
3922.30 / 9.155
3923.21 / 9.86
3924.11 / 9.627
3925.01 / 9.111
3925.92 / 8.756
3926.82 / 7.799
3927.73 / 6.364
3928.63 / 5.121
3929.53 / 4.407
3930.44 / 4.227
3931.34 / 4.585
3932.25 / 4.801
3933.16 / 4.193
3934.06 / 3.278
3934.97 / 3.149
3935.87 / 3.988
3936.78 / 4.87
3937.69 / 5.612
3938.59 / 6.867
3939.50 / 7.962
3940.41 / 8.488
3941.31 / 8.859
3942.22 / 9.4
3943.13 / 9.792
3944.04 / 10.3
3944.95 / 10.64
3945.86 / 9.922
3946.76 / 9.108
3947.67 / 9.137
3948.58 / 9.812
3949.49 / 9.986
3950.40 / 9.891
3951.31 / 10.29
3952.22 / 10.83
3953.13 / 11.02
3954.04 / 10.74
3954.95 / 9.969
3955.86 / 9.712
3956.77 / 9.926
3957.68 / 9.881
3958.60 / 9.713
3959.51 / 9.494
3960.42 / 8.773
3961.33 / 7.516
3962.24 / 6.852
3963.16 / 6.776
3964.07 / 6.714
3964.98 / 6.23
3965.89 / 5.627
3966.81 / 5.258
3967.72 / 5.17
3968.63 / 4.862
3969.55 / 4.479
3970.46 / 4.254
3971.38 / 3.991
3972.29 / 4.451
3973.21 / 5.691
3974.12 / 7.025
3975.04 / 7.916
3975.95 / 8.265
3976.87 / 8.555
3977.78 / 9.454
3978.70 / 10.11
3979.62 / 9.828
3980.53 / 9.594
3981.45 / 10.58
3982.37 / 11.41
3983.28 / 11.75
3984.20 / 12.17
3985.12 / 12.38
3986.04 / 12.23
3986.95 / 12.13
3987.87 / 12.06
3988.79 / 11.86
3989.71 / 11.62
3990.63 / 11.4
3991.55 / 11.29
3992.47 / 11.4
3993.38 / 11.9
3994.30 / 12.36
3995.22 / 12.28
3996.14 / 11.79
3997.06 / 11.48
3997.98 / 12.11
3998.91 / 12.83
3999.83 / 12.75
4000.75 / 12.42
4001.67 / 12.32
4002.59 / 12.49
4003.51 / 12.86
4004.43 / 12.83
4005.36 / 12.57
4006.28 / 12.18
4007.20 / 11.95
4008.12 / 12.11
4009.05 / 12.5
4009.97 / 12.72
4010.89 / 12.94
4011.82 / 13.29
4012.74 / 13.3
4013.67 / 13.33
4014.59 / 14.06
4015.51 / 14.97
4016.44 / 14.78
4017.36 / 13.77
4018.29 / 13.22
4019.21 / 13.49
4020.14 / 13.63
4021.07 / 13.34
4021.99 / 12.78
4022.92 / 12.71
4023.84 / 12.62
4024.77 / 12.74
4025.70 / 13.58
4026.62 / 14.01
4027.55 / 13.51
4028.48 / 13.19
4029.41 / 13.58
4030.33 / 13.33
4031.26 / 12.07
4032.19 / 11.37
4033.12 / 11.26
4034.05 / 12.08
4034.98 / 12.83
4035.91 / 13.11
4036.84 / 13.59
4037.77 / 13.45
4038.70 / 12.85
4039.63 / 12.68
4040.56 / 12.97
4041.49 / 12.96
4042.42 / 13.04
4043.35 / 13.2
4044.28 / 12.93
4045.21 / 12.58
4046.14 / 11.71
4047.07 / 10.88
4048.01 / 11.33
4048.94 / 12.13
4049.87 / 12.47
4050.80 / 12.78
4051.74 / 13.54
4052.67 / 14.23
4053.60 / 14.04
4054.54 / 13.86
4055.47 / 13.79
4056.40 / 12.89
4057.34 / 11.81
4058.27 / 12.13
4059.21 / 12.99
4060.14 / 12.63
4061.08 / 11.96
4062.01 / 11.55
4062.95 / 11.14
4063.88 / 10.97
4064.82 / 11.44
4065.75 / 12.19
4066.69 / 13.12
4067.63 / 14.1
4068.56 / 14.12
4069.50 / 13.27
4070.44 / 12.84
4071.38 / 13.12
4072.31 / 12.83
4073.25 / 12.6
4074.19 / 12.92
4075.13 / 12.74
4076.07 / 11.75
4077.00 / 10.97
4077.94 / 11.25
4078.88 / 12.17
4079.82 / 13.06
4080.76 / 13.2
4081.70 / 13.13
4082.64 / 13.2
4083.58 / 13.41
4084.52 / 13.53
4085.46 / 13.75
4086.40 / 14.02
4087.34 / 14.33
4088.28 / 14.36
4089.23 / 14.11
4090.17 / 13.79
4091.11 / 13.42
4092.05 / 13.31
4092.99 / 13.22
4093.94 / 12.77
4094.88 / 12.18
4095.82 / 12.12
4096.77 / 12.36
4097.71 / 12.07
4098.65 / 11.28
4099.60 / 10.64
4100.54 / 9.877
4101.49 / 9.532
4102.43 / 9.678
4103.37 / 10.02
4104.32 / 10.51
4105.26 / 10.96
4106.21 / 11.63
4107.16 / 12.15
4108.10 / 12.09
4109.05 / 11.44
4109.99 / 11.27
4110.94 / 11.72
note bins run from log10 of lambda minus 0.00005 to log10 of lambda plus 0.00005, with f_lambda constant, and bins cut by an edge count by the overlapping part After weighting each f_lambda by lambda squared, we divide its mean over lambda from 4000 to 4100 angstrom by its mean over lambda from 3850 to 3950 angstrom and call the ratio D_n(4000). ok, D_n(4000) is 1.65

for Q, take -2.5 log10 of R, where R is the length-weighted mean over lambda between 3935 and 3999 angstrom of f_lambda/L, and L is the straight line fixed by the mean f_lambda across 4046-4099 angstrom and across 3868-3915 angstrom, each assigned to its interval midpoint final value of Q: 0.161 mag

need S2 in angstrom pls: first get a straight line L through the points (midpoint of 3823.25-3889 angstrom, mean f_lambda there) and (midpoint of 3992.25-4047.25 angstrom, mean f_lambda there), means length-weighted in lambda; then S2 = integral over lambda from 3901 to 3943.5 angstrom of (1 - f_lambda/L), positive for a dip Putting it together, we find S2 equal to 6.3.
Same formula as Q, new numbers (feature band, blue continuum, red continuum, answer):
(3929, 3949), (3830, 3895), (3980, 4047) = 0.43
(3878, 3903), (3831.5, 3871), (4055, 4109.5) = 0.06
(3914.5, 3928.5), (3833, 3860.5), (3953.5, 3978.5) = -0.24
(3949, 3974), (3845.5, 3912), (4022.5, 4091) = 0.34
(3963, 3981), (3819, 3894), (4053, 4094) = 0.49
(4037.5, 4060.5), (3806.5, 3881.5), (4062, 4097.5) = -0.05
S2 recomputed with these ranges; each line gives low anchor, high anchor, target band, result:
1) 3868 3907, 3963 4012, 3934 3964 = 3.1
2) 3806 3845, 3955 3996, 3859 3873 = -2.3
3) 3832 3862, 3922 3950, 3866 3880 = -3.0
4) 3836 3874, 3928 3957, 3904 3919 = -4.2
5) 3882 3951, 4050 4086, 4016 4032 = -2.5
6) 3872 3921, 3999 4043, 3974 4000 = 1.7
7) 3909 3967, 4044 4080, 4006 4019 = -2.8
